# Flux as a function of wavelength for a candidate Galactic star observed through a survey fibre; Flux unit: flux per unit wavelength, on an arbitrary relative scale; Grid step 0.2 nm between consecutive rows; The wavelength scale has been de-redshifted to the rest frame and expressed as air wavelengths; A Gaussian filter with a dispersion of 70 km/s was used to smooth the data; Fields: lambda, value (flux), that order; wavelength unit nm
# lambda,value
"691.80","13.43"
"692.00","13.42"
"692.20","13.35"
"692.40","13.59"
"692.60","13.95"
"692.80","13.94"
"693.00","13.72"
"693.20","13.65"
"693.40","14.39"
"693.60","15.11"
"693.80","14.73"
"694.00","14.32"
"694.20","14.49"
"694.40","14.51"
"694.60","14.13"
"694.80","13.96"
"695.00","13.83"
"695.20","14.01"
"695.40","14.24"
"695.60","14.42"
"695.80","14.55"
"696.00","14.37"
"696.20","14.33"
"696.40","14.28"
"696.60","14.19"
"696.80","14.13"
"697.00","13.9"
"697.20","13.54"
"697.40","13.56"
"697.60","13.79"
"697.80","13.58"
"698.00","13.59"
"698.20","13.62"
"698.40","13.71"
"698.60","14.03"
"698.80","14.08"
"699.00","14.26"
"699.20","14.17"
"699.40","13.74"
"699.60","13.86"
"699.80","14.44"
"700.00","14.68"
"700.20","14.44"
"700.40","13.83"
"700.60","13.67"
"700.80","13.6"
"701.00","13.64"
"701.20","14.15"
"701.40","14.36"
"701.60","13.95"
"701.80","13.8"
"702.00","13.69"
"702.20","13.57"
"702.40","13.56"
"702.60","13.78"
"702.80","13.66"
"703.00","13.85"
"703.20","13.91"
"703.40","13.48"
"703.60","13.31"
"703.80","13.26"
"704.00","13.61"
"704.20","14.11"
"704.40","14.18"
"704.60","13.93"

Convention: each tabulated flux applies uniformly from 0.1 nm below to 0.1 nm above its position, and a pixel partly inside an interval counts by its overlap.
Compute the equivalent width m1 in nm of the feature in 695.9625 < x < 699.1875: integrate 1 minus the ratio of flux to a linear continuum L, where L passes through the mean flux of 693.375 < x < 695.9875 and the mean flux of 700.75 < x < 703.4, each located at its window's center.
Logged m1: 0.05 nm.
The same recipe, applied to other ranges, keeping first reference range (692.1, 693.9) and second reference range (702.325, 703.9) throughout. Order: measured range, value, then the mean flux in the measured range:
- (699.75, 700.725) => -0.03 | 14.2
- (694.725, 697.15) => -0.04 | 14.2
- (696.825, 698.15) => 0.02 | 13.7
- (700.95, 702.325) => -0.02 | 13.9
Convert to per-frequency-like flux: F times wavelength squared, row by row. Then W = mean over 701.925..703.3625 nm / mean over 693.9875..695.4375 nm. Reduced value 0.99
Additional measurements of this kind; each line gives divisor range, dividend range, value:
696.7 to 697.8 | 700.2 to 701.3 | 1.02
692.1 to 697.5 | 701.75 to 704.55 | 0.99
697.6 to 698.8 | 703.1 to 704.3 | 1.01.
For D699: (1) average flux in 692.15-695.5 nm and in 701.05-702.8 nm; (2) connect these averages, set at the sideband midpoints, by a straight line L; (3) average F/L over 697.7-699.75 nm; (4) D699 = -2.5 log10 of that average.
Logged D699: 0.01 mag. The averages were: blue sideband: 14.1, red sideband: 13.8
